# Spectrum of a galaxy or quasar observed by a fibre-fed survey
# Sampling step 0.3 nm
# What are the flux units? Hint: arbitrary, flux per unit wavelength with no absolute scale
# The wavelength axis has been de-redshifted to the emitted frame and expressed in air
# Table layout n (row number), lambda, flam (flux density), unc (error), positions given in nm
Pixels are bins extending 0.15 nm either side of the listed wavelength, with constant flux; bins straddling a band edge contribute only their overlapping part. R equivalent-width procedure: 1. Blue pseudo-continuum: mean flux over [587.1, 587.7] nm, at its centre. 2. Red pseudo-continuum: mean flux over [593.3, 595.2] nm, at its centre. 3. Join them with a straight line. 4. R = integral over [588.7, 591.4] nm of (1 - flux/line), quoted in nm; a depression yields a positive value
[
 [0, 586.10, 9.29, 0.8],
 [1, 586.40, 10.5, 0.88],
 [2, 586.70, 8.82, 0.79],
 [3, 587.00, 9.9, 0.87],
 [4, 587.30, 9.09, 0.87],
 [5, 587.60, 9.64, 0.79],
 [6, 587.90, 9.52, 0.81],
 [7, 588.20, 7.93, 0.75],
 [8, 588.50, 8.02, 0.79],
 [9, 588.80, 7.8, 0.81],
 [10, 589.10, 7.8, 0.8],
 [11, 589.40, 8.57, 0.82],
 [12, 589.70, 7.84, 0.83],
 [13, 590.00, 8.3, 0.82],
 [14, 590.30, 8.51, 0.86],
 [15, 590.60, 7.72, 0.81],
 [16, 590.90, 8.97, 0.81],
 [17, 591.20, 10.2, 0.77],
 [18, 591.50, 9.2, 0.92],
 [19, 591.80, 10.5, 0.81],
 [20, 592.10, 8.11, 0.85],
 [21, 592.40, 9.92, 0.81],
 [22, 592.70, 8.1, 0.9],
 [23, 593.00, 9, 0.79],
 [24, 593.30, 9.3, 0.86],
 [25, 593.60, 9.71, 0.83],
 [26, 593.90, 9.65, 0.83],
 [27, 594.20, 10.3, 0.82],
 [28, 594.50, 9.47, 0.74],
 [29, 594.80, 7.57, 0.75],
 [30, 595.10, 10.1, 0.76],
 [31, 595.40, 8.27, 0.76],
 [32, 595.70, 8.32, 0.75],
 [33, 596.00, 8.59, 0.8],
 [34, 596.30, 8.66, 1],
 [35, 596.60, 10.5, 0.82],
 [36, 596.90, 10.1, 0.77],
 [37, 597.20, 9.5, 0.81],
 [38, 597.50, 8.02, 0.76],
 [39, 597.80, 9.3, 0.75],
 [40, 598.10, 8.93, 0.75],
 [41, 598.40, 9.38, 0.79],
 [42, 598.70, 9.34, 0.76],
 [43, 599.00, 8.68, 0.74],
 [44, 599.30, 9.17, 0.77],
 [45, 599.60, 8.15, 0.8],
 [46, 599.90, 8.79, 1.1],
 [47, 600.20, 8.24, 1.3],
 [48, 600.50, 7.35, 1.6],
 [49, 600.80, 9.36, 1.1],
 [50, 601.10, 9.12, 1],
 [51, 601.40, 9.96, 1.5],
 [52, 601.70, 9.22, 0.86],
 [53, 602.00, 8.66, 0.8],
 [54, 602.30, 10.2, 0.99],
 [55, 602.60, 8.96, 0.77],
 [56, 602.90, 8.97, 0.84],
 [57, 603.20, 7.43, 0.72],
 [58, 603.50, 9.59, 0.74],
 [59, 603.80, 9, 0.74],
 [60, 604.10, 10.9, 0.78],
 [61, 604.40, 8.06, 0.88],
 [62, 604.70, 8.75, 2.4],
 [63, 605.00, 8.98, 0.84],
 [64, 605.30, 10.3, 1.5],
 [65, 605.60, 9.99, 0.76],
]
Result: 0.278 nm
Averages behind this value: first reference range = 9.39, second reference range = 9.44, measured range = 8.44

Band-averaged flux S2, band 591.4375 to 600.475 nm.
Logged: 9.07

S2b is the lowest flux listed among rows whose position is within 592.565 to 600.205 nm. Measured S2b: 7.57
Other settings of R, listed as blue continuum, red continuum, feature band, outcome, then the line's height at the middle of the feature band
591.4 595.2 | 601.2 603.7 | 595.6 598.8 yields 0.02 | 9.22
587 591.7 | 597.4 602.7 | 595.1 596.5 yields 0.02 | 8.83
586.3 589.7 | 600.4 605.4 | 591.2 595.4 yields -0.18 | 8.91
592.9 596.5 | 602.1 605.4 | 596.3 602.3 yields 0.05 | 9.14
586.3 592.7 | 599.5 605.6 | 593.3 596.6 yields -0.08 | 8.94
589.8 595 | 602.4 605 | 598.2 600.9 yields 0.09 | 9.02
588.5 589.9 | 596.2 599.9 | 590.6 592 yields -0.20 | 8.28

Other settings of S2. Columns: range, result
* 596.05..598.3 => 9.26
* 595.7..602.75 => 9.04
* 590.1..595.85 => 9.09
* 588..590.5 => 8.12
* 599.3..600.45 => 8.4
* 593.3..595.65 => 9.25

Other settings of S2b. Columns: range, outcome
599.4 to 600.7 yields 7.35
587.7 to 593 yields 7.72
